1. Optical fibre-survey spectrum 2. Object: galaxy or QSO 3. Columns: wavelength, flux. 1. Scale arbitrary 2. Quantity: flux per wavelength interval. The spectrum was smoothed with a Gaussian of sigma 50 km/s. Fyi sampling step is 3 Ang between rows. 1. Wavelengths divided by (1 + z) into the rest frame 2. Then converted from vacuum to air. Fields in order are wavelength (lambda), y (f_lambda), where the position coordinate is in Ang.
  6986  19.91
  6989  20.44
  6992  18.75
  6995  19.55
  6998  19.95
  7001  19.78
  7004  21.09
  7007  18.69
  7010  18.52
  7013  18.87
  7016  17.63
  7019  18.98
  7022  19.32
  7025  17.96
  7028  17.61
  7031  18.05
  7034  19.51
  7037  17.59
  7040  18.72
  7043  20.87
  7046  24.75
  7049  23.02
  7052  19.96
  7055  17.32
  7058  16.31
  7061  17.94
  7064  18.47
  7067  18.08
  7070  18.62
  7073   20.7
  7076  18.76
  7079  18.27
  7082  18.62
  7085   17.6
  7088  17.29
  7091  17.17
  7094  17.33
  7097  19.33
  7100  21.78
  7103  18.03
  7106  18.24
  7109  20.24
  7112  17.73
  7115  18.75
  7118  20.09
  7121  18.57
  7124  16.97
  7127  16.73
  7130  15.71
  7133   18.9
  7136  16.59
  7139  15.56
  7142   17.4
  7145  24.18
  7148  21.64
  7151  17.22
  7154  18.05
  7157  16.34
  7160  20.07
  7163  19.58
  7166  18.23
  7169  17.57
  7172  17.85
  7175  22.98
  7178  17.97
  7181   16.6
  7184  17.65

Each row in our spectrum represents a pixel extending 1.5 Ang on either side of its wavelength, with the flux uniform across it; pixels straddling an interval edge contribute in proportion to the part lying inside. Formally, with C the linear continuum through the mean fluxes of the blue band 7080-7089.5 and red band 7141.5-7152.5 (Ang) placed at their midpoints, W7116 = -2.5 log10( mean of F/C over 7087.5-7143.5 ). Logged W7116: 0.06 mag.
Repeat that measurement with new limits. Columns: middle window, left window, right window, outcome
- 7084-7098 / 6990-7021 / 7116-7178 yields 0.065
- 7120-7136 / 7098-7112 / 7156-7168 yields 0.107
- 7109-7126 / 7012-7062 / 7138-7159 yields 0.018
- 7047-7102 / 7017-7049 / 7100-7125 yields 0.022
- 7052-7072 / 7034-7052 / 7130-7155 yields 0.132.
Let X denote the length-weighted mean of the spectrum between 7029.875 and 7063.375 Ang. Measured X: 19.4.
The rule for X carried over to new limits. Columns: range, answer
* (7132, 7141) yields 16.9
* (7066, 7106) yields 18.6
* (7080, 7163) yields 18.4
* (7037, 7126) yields 18.9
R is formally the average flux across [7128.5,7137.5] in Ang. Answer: 17.1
